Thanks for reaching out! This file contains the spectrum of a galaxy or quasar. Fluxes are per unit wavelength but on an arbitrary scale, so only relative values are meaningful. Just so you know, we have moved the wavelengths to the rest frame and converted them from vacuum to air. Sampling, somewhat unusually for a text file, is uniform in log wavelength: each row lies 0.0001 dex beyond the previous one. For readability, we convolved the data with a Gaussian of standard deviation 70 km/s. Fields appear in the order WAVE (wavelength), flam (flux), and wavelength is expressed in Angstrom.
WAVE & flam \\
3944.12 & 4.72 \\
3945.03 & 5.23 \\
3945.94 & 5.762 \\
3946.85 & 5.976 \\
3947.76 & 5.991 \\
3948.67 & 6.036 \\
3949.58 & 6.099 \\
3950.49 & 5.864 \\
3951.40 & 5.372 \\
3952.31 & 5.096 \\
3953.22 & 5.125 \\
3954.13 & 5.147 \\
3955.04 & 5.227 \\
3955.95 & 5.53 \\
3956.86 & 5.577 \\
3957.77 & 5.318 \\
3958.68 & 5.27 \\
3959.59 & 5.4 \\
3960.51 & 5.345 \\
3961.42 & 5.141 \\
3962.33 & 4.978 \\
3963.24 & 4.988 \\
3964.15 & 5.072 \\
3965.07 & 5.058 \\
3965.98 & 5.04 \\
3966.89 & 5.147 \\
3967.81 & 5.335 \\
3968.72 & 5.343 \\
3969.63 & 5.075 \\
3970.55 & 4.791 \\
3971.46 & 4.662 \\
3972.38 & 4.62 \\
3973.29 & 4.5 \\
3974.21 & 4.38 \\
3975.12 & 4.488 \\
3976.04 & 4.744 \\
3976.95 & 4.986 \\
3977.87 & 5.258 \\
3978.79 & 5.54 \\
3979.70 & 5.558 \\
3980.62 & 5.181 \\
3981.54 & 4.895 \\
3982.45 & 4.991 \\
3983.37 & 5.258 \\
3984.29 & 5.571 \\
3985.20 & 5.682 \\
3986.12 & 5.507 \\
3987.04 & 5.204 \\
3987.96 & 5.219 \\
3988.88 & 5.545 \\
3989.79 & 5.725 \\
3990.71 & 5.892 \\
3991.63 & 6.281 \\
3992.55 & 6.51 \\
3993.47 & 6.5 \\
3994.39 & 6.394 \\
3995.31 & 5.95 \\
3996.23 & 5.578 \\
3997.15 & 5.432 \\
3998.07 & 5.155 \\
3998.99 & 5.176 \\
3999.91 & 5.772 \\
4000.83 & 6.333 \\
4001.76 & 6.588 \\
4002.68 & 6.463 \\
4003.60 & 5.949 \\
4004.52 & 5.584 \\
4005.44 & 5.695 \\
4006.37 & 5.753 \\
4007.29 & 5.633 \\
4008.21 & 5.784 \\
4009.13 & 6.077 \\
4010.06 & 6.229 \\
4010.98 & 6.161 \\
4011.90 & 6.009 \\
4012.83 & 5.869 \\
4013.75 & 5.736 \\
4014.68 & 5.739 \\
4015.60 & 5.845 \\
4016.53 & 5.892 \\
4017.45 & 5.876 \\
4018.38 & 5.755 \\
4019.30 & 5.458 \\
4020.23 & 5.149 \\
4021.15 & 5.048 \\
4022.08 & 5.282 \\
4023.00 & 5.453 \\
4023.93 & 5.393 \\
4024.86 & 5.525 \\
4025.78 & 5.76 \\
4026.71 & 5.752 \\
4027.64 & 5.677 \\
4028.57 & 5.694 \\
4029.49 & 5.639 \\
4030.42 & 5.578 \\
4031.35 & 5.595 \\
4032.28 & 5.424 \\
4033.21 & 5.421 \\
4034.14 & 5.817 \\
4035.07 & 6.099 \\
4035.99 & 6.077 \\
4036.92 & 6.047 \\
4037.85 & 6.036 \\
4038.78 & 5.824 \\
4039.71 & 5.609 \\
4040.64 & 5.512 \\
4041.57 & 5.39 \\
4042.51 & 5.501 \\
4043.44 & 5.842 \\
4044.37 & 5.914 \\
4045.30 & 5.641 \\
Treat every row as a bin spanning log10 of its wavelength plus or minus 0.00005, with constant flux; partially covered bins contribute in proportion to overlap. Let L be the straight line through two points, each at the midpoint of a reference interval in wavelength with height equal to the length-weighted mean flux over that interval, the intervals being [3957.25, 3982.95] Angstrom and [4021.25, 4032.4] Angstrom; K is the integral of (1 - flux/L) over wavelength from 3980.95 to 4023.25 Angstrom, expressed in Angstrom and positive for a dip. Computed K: -3.2 Angstrom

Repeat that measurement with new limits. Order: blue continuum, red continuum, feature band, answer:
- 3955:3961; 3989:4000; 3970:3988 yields 2.0 Angstrom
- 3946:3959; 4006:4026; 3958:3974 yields 1.6 Angstrom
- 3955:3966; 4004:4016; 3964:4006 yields 0.9 Angstrom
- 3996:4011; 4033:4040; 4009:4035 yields 0.9 Angstrom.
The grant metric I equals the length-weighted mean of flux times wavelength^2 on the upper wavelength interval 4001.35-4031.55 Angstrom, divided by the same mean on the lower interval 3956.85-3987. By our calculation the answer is 1.2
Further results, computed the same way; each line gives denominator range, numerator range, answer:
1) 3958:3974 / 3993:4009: 1.19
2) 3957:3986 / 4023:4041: 1.15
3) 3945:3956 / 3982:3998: 1.04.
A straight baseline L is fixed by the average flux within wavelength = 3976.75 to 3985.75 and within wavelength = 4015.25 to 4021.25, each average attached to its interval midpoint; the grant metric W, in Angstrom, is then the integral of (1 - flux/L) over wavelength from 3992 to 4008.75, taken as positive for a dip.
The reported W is -1.4 Angstrom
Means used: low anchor 5.3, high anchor 5.6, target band 5.91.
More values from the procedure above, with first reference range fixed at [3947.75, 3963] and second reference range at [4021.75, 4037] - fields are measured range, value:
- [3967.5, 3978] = 1.2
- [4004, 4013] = -0.5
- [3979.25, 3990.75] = 0.3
